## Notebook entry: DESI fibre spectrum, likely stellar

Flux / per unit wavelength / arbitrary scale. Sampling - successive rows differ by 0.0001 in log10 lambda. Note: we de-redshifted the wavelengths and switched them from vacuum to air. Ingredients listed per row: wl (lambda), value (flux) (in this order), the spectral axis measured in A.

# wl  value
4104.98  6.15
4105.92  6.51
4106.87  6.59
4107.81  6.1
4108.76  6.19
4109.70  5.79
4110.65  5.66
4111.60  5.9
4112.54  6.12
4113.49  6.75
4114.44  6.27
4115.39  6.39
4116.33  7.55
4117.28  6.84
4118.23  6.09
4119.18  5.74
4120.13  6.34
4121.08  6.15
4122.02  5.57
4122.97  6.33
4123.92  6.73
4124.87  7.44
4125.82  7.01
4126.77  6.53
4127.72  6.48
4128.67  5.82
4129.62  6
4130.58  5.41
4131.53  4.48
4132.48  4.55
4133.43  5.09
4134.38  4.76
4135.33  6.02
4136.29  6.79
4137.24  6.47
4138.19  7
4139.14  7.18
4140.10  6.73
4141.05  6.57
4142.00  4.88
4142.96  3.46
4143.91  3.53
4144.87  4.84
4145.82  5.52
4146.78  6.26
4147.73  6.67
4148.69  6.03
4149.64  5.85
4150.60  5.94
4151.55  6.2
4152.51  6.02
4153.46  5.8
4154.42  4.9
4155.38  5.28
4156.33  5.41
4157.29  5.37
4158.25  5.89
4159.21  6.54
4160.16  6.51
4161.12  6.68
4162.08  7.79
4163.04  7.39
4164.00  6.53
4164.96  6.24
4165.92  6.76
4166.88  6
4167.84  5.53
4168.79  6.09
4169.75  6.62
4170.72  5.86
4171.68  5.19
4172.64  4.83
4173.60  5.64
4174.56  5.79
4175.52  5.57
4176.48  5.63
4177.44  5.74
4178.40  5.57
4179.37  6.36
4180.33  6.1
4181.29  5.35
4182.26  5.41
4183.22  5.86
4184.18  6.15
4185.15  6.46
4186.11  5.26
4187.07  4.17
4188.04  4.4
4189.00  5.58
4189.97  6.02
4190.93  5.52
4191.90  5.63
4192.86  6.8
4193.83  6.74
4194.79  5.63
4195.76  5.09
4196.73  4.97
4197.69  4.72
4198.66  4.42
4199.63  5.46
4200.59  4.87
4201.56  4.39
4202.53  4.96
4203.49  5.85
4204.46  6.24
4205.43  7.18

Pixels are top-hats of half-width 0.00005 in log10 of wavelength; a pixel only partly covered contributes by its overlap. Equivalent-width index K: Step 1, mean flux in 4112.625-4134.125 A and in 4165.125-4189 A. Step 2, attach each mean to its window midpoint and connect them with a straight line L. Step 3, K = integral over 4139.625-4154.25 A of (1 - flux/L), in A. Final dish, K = 0.8 A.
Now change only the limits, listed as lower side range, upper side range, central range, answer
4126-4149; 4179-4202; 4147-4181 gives -2.5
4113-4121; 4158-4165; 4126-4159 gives 4.5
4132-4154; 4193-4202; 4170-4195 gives -1.5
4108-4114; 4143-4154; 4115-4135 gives -0.5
